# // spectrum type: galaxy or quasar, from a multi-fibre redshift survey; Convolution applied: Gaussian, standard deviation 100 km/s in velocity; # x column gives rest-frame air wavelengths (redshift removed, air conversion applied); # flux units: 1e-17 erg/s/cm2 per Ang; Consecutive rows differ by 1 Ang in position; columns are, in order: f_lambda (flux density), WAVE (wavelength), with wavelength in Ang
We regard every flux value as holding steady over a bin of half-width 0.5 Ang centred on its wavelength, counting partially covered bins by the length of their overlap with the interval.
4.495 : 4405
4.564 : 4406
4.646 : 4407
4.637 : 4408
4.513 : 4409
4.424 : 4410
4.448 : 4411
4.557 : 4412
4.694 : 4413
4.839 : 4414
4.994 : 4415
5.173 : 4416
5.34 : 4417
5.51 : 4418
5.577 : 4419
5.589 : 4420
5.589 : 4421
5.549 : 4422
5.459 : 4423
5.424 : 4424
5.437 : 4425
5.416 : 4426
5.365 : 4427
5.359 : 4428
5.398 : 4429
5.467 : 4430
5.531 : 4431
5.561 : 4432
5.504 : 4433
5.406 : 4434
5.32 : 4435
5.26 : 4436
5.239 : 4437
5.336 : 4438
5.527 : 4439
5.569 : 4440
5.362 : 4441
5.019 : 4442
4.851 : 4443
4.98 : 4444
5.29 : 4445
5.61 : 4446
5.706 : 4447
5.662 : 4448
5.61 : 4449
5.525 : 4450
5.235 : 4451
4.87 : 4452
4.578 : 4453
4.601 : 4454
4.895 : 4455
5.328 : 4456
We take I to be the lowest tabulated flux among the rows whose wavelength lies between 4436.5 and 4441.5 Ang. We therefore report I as 5.239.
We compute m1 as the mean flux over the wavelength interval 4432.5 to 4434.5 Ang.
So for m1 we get 5.46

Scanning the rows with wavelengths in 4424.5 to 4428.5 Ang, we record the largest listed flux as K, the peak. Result 5.437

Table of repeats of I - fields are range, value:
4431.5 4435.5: 5.32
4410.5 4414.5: 4.448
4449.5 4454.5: 4.578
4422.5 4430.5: 5.359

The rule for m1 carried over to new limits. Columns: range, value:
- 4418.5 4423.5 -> 5.55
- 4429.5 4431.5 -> 5.5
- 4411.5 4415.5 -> 4.77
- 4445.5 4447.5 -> 5.66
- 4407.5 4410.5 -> 4.52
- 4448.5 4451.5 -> 5.46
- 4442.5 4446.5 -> 5.18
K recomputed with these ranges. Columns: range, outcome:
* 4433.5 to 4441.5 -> 5.569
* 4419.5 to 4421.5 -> 5.589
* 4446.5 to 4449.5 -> 5.706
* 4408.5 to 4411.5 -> 4.513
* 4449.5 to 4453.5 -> 5.525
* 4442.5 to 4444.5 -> 4.98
